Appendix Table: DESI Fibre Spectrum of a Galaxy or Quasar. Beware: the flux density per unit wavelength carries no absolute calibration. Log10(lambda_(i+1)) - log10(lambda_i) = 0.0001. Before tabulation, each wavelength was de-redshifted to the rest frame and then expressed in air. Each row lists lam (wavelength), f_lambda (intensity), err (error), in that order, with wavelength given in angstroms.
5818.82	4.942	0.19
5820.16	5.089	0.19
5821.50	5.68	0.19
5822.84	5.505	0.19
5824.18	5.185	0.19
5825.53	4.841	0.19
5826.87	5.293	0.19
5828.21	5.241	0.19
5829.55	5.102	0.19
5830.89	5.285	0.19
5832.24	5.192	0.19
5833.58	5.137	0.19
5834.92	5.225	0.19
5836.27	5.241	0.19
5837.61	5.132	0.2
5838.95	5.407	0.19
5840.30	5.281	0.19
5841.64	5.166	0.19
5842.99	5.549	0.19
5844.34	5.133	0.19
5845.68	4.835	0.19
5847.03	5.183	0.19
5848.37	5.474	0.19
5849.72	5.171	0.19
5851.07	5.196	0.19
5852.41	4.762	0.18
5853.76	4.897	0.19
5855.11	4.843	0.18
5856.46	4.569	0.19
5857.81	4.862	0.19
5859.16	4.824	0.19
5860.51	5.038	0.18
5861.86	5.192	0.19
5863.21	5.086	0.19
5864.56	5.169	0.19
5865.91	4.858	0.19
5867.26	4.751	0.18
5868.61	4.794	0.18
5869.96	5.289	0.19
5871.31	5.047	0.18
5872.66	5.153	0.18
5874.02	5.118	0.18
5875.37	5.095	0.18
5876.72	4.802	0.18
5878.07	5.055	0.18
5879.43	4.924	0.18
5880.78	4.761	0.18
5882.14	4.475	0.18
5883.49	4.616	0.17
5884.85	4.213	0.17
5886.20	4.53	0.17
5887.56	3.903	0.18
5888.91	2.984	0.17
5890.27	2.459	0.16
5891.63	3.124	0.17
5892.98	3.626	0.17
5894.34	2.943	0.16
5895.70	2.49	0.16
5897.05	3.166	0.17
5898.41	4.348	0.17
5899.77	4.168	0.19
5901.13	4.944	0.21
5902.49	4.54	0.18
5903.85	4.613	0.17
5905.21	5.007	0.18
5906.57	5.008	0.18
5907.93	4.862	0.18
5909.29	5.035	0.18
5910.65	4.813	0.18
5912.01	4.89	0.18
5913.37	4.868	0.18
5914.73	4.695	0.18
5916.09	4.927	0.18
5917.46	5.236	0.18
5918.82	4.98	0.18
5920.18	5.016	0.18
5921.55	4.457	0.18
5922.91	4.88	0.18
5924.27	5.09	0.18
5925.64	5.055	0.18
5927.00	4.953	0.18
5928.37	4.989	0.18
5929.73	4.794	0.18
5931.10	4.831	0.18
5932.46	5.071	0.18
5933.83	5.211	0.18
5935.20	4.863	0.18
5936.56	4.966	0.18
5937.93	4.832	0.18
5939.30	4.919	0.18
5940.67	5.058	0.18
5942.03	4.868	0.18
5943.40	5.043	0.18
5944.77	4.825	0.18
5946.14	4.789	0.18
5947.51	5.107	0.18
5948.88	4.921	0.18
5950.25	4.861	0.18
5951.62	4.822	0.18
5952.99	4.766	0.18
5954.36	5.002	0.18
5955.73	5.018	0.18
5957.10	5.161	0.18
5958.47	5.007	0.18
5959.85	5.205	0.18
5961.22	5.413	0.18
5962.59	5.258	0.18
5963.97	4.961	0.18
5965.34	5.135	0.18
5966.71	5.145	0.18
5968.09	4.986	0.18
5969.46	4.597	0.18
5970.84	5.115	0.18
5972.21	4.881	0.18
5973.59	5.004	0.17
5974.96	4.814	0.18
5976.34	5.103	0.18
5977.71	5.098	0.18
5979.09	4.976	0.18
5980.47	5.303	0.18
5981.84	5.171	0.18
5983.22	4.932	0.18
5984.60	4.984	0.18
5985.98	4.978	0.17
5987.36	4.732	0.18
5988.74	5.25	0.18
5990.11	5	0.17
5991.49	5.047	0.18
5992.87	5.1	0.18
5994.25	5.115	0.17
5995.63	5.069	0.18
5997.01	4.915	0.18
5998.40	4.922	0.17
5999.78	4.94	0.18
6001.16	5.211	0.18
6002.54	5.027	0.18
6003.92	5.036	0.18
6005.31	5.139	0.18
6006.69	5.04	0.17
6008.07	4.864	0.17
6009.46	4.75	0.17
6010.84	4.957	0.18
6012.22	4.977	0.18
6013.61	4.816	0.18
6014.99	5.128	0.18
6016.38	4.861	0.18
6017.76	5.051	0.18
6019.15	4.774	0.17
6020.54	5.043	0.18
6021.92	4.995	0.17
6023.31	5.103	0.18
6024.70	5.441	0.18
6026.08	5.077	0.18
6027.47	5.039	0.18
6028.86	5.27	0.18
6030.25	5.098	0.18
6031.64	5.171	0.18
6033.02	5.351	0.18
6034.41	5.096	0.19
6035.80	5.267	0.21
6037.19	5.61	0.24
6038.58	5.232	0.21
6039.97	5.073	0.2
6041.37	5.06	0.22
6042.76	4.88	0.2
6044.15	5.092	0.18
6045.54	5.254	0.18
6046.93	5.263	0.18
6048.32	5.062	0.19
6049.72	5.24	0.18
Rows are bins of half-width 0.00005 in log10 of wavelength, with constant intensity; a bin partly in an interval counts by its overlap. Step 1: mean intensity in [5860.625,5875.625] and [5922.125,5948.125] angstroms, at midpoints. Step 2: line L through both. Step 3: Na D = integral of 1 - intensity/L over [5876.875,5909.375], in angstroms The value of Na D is 5.6 angstroms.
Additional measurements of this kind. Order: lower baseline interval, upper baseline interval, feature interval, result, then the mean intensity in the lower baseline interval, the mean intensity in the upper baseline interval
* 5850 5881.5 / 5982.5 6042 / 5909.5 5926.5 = 0.3 angstroms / 4.96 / 5.06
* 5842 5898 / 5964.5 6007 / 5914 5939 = -0.7 angstroms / 4.58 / 5.02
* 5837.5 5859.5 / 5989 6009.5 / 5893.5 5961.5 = 3.6 angstroms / 5.08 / 5.02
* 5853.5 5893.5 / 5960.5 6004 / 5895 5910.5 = 1.1 angstroms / 4.6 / 5.04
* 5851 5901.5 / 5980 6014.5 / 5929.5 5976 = -1.7 angstroms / 4.46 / 5.01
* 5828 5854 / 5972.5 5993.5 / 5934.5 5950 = 0.5 angstroms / 5.18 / 5.03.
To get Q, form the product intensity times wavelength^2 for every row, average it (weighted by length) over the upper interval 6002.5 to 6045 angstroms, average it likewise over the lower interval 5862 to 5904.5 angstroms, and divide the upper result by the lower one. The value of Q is 1.22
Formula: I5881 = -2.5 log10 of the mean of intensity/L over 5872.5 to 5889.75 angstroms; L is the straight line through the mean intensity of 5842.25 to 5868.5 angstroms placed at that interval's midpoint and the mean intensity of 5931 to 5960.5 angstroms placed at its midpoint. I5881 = 0.10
